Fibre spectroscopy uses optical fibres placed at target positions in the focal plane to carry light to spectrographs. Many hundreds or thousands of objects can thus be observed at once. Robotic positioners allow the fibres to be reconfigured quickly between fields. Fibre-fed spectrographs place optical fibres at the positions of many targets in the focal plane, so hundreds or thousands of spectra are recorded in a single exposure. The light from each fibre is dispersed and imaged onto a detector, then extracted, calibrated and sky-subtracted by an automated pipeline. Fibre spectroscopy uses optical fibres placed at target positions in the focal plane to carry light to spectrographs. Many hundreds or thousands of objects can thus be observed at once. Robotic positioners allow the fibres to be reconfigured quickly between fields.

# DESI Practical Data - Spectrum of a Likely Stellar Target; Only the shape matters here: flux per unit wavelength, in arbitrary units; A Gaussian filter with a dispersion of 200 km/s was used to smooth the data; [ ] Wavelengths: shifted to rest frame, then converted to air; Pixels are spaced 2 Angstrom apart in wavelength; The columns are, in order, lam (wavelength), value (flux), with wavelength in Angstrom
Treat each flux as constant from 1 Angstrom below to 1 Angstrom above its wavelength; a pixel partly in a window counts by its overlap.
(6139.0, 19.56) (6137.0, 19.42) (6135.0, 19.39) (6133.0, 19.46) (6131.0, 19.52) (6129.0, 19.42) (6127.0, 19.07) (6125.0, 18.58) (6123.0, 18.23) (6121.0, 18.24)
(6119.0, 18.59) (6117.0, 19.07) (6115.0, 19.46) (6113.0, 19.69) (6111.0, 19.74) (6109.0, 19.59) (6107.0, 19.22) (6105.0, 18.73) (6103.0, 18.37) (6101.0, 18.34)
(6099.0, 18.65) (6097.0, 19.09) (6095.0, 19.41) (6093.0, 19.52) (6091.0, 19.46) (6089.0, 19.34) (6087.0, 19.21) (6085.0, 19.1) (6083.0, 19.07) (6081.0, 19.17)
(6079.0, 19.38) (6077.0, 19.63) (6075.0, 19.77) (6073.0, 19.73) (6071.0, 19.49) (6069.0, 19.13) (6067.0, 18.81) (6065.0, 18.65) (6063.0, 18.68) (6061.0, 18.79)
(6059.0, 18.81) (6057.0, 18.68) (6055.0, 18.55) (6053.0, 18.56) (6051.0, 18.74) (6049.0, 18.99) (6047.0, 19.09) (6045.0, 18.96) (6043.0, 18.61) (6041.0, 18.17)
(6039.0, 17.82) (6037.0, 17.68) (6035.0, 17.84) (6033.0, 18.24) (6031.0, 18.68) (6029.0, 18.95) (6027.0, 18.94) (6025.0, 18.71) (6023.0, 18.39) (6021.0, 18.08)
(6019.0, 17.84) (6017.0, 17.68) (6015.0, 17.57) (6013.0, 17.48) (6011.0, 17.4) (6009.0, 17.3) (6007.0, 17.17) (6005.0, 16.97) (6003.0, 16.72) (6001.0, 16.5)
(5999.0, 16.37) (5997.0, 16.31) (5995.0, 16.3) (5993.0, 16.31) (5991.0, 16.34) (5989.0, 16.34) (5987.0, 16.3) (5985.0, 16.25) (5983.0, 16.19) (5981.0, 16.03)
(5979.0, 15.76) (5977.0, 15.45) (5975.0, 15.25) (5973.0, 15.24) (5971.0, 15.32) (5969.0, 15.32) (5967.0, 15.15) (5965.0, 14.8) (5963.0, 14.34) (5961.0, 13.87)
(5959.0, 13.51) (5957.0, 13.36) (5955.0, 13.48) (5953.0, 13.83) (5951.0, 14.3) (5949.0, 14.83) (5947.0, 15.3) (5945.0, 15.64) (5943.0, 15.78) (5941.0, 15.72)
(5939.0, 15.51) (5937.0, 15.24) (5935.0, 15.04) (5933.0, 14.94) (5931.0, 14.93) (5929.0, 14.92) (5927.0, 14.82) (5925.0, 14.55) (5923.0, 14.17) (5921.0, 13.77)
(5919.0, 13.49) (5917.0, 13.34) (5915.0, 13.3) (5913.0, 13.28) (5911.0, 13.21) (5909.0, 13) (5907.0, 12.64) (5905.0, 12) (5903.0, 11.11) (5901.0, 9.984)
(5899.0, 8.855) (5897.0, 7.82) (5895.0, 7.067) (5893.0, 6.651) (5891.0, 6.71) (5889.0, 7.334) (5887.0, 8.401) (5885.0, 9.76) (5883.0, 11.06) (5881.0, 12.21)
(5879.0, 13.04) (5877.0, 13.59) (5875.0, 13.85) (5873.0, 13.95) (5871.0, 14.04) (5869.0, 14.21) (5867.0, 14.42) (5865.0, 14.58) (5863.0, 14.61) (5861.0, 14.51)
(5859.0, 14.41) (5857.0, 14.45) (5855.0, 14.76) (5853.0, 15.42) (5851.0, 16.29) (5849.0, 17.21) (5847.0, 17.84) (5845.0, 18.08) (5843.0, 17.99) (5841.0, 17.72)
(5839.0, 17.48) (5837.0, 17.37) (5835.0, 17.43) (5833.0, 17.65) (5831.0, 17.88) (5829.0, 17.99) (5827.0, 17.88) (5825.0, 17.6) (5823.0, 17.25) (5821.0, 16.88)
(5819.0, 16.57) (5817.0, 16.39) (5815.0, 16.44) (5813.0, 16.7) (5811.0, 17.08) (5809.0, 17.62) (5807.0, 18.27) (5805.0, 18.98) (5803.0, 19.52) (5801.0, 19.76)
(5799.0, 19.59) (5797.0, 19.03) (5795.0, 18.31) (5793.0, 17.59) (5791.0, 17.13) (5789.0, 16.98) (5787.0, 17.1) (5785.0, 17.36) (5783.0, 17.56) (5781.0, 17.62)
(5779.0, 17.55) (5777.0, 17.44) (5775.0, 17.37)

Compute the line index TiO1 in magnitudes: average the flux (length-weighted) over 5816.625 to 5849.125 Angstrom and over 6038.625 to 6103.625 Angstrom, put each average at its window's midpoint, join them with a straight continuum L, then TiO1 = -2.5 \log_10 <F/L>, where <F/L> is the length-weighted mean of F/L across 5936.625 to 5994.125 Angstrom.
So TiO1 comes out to 0.20 mag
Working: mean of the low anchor 17.5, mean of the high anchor 19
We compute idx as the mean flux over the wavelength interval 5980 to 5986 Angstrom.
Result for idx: 16.2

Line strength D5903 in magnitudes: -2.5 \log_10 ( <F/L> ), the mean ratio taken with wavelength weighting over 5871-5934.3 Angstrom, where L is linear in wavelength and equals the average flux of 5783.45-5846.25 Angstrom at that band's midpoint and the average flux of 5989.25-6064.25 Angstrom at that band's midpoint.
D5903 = 0.44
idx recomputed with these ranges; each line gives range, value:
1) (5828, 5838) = 17.7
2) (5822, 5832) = 17.7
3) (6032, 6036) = 18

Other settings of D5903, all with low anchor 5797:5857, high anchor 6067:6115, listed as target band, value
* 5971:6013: 0.14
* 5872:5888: 0.43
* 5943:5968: 0.26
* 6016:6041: 0.03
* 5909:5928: 0.30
